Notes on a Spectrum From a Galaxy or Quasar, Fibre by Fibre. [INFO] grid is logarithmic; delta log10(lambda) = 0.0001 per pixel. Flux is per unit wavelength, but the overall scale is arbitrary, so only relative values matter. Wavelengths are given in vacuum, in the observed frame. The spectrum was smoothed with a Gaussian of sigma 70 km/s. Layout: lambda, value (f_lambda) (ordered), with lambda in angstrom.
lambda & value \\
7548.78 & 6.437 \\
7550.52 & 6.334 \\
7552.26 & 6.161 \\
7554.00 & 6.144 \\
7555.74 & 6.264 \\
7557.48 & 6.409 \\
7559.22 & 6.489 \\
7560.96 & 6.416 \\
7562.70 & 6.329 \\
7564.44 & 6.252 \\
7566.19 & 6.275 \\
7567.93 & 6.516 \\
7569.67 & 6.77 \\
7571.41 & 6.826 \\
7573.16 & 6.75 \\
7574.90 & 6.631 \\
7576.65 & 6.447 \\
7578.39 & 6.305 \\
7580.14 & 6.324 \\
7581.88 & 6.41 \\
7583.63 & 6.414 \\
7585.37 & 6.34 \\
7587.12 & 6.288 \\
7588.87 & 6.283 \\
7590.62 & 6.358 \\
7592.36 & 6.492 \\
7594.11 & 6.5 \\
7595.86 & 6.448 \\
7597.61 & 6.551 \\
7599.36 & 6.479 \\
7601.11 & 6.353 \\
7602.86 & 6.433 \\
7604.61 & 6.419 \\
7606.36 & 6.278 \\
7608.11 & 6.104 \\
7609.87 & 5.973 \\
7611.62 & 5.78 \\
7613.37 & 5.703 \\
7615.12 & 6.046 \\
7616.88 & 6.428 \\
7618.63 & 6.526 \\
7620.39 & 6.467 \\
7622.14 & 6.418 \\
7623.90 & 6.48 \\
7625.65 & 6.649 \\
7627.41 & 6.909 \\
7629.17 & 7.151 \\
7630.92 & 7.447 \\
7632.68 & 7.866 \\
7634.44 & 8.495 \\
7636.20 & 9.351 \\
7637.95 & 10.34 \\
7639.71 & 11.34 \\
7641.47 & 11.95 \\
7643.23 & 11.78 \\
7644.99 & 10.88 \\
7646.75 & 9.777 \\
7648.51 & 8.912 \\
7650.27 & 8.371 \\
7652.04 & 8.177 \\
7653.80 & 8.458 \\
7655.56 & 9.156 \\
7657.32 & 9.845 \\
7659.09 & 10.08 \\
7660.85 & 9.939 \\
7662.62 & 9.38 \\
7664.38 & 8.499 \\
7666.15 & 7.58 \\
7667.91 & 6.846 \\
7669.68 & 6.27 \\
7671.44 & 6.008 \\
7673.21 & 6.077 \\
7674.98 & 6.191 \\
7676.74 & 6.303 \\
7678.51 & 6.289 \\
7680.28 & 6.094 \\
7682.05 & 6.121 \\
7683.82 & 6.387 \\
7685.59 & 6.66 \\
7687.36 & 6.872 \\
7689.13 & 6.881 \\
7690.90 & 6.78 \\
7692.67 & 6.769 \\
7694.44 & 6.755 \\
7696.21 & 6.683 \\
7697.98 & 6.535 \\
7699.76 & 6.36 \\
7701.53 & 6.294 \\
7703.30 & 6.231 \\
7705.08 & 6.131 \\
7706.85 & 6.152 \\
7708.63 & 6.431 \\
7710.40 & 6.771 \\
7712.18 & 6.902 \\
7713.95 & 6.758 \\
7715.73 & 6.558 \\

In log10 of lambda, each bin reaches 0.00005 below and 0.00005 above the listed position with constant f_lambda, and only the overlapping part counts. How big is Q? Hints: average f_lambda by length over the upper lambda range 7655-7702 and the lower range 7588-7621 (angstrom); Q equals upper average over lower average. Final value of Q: 1.1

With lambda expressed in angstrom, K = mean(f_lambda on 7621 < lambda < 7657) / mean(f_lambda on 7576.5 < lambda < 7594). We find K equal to 1.4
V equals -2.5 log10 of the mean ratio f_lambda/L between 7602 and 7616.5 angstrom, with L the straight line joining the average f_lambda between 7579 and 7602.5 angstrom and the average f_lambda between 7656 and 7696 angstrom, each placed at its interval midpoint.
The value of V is 0.082 mag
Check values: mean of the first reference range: 6.4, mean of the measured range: 6.1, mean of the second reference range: 7.22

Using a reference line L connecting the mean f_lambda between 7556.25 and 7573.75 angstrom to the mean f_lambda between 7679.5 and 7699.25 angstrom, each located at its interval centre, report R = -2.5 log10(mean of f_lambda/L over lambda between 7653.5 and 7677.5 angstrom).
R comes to -0.199 mag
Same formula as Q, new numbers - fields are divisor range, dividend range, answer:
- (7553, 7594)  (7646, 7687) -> 1.20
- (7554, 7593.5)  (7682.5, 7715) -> 1.02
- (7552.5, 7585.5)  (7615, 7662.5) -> 1.34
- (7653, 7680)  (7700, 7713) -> 0.83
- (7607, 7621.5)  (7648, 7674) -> 1.34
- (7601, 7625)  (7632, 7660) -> 1.55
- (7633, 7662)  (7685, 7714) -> 0.67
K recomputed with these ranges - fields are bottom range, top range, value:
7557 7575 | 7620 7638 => 1.15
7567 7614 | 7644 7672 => 1.36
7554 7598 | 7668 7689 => 0.98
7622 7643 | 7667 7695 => 0.76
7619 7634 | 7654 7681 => 1.10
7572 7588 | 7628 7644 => 1.47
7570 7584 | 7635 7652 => 1.56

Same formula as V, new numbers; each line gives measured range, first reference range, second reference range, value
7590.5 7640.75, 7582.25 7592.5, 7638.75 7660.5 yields 0.144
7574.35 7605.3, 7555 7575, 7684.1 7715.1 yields 0.016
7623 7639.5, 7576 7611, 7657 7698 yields -0.190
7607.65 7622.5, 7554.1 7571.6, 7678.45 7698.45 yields 0.058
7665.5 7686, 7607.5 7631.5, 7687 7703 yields 0.034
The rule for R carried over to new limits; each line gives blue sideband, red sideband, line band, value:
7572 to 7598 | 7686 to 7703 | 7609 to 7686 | -0.19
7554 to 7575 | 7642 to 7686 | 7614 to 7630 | 0.13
